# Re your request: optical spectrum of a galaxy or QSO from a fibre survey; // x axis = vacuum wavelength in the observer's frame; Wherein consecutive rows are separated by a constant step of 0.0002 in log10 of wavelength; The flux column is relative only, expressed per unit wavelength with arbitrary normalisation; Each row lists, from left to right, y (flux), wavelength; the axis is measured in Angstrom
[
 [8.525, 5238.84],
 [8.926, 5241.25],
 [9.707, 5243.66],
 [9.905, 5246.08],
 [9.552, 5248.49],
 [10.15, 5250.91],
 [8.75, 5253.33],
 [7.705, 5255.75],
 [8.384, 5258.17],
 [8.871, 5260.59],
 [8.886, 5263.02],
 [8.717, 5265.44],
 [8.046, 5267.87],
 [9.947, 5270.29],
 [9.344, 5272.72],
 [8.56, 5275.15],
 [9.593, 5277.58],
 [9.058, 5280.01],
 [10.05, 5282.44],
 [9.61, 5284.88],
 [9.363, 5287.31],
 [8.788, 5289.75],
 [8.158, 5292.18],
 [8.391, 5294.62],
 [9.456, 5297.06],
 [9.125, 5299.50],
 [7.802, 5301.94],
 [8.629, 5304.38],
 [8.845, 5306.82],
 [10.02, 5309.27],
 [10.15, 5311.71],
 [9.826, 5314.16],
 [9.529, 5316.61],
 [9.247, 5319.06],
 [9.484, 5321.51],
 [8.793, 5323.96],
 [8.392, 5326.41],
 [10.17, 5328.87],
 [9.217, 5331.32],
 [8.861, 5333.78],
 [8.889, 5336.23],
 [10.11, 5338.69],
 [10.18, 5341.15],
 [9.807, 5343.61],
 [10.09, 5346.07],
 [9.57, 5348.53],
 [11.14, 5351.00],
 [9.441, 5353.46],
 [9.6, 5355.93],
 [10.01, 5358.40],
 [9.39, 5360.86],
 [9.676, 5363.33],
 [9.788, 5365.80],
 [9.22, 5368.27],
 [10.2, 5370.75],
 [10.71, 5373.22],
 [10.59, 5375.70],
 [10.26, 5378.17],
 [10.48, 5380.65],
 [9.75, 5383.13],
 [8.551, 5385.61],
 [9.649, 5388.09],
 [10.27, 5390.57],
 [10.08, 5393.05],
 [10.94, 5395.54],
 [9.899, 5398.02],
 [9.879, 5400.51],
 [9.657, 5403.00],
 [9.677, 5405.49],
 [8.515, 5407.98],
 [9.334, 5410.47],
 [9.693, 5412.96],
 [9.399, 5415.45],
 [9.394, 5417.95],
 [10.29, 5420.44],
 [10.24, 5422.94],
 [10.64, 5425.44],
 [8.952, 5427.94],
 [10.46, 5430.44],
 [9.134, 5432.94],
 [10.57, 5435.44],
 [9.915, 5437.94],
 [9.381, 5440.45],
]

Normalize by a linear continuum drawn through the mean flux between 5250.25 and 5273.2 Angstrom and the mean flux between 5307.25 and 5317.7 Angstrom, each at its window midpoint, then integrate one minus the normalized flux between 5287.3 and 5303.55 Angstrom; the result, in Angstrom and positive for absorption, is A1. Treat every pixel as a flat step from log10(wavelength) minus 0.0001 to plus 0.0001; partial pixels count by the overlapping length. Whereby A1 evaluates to 1.4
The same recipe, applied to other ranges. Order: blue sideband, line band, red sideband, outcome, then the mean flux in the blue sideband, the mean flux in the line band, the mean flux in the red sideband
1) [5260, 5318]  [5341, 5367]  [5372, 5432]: -0.8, 9.12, 9.87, 9.88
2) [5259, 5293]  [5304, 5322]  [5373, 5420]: -0.4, 9.07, 9.5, 9.82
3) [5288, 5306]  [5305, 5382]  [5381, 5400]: -3.7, 8.65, 9.72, 9.91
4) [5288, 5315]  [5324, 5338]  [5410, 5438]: 0.1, 9.01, 9.12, 9.85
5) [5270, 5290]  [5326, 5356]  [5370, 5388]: 0.3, 9.37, 9.69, 10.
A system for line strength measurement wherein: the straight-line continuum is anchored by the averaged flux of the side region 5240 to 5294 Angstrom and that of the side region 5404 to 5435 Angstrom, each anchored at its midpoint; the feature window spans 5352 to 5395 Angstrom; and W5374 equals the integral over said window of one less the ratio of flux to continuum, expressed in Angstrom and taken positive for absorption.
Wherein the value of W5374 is -1.78 Angstrom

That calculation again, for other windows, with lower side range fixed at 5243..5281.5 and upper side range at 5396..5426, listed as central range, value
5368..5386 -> -0.94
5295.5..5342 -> 0.17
